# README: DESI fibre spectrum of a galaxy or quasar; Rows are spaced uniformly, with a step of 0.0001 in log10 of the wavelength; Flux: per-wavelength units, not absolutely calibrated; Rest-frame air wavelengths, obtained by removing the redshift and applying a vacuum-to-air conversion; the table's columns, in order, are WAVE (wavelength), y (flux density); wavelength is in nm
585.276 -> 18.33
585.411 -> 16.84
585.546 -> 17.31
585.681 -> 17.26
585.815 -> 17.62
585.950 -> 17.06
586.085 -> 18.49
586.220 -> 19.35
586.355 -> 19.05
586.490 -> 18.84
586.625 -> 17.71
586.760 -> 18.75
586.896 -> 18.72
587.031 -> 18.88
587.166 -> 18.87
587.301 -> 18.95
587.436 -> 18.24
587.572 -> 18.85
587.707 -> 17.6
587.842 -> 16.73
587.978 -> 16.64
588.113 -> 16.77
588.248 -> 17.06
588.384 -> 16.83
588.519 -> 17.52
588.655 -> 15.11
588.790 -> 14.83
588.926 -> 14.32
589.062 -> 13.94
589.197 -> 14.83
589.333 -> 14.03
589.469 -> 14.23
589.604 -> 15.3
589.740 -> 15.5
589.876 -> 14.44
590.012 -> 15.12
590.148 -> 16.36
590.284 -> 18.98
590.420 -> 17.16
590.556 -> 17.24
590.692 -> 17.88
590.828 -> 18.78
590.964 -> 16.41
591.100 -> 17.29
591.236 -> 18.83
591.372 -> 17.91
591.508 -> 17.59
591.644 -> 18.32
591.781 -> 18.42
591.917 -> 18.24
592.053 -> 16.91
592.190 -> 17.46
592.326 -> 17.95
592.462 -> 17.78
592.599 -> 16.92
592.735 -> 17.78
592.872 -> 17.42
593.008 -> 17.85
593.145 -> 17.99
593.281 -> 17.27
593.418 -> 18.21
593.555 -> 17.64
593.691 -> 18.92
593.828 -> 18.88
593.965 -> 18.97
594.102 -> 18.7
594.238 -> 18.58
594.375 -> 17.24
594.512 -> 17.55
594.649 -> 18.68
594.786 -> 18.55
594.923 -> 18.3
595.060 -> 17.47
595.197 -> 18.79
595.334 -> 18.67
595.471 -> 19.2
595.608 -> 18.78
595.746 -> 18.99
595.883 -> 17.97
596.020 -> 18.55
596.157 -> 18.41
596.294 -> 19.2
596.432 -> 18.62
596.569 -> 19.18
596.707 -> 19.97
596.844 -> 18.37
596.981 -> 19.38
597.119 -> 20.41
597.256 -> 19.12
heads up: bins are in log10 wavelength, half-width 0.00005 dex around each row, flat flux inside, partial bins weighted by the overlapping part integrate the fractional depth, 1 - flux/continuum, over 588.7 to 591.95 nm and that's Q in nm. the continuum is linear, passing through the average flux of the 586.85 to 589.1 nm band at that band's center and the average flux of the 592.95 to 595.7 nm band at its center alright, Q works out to 0.20 nm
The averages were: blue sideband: 17.1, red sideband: 18.3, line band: 16.5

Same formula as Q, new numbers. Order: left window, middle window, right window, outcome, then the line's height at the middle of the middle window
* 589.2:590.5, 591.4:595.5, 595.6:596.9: -0.154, 17.4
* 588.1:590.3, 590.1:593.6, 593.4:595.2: -0.163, 17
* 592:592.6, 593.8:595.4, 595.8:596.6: -0.017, 18.2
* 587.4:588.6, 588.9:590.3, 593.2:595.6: 0.199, 17.6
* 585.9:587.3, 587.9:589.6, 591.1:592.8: 0.259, 18.3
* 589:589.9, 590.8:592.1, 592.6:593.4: -0.123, 16.3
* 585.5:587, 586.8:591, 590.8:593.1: 0.313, 18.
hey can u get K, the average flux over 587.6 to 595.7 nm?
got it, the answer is 17.3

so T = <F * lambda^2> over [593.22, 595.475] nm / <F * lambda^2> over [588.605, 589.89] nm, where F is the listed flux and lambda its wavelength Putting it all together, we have 1.3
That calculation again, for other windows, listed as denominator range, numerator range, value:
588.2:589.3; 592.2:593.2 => 1.16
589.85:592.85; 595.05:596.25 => 1.08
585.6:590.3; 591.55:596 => 1.09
